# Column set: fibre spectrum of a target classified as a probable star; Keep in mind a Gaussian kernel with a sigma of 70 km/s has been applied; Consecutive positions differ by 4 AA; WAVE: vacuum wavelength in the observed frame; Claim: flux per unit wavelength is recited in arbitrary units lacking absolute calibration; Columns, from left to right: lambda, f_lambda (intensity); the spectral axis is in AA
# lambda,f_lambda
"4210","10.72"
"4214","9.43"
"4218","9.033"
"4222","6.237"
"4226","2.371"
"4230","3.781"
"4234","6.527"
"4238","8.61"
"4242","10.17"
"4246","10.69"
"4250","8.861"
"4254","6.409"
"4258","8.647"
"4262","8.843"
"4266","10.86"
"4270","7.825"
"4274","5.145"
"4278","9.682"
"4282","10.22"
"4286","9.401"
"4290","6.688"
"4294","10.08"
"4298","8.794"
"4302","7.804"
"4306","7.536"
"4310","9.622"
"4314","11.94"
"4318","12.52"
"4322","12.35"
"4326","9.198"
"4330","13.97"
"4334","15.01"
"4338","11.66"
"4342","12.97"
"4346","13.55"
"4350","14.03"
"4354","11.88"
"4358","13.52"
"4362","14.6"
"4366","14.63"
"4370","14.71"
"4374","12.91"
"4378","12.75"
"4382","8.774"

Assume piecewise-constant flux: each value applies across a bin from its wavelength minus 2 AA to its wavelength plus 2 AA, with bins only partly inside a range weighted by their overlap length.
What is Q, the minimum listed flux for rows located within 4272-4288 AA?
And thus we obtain 5.145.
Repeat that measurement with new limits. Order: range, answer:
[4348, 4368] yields 11.88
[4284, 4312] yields 6.688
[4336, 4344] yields 11.66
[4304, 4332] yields 7.536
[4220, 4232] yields 2.371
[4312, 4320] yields 11.94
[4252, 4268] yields 6.409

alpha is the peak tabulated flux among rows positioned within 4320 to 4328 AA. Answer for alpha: 12.35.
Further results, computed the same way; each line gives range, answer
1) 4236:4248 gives 10.69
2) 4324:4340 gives 15.01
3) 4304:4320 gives 12.52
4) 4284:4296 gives 10.08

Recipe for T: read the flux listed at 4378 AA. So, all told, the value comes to 12.75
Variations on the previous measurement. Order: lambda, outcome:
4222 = 6.237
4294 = 10.08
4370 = 14.71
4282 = 10.22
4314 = 11.94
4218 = 9.033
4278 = 9.682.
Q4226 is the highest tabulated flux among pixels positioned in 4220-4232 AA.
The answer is 6.237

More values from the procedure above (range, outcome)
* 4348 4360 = 14.03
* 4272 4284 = 10.22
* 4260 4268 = 10.86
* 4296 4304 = 8.794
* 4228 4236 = 6.527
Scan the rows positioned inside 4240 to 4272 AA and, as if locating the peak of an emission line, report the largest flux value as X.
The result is 10.86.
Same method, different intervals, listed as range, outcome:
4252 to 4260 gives 8.647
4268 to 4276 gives 7.825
